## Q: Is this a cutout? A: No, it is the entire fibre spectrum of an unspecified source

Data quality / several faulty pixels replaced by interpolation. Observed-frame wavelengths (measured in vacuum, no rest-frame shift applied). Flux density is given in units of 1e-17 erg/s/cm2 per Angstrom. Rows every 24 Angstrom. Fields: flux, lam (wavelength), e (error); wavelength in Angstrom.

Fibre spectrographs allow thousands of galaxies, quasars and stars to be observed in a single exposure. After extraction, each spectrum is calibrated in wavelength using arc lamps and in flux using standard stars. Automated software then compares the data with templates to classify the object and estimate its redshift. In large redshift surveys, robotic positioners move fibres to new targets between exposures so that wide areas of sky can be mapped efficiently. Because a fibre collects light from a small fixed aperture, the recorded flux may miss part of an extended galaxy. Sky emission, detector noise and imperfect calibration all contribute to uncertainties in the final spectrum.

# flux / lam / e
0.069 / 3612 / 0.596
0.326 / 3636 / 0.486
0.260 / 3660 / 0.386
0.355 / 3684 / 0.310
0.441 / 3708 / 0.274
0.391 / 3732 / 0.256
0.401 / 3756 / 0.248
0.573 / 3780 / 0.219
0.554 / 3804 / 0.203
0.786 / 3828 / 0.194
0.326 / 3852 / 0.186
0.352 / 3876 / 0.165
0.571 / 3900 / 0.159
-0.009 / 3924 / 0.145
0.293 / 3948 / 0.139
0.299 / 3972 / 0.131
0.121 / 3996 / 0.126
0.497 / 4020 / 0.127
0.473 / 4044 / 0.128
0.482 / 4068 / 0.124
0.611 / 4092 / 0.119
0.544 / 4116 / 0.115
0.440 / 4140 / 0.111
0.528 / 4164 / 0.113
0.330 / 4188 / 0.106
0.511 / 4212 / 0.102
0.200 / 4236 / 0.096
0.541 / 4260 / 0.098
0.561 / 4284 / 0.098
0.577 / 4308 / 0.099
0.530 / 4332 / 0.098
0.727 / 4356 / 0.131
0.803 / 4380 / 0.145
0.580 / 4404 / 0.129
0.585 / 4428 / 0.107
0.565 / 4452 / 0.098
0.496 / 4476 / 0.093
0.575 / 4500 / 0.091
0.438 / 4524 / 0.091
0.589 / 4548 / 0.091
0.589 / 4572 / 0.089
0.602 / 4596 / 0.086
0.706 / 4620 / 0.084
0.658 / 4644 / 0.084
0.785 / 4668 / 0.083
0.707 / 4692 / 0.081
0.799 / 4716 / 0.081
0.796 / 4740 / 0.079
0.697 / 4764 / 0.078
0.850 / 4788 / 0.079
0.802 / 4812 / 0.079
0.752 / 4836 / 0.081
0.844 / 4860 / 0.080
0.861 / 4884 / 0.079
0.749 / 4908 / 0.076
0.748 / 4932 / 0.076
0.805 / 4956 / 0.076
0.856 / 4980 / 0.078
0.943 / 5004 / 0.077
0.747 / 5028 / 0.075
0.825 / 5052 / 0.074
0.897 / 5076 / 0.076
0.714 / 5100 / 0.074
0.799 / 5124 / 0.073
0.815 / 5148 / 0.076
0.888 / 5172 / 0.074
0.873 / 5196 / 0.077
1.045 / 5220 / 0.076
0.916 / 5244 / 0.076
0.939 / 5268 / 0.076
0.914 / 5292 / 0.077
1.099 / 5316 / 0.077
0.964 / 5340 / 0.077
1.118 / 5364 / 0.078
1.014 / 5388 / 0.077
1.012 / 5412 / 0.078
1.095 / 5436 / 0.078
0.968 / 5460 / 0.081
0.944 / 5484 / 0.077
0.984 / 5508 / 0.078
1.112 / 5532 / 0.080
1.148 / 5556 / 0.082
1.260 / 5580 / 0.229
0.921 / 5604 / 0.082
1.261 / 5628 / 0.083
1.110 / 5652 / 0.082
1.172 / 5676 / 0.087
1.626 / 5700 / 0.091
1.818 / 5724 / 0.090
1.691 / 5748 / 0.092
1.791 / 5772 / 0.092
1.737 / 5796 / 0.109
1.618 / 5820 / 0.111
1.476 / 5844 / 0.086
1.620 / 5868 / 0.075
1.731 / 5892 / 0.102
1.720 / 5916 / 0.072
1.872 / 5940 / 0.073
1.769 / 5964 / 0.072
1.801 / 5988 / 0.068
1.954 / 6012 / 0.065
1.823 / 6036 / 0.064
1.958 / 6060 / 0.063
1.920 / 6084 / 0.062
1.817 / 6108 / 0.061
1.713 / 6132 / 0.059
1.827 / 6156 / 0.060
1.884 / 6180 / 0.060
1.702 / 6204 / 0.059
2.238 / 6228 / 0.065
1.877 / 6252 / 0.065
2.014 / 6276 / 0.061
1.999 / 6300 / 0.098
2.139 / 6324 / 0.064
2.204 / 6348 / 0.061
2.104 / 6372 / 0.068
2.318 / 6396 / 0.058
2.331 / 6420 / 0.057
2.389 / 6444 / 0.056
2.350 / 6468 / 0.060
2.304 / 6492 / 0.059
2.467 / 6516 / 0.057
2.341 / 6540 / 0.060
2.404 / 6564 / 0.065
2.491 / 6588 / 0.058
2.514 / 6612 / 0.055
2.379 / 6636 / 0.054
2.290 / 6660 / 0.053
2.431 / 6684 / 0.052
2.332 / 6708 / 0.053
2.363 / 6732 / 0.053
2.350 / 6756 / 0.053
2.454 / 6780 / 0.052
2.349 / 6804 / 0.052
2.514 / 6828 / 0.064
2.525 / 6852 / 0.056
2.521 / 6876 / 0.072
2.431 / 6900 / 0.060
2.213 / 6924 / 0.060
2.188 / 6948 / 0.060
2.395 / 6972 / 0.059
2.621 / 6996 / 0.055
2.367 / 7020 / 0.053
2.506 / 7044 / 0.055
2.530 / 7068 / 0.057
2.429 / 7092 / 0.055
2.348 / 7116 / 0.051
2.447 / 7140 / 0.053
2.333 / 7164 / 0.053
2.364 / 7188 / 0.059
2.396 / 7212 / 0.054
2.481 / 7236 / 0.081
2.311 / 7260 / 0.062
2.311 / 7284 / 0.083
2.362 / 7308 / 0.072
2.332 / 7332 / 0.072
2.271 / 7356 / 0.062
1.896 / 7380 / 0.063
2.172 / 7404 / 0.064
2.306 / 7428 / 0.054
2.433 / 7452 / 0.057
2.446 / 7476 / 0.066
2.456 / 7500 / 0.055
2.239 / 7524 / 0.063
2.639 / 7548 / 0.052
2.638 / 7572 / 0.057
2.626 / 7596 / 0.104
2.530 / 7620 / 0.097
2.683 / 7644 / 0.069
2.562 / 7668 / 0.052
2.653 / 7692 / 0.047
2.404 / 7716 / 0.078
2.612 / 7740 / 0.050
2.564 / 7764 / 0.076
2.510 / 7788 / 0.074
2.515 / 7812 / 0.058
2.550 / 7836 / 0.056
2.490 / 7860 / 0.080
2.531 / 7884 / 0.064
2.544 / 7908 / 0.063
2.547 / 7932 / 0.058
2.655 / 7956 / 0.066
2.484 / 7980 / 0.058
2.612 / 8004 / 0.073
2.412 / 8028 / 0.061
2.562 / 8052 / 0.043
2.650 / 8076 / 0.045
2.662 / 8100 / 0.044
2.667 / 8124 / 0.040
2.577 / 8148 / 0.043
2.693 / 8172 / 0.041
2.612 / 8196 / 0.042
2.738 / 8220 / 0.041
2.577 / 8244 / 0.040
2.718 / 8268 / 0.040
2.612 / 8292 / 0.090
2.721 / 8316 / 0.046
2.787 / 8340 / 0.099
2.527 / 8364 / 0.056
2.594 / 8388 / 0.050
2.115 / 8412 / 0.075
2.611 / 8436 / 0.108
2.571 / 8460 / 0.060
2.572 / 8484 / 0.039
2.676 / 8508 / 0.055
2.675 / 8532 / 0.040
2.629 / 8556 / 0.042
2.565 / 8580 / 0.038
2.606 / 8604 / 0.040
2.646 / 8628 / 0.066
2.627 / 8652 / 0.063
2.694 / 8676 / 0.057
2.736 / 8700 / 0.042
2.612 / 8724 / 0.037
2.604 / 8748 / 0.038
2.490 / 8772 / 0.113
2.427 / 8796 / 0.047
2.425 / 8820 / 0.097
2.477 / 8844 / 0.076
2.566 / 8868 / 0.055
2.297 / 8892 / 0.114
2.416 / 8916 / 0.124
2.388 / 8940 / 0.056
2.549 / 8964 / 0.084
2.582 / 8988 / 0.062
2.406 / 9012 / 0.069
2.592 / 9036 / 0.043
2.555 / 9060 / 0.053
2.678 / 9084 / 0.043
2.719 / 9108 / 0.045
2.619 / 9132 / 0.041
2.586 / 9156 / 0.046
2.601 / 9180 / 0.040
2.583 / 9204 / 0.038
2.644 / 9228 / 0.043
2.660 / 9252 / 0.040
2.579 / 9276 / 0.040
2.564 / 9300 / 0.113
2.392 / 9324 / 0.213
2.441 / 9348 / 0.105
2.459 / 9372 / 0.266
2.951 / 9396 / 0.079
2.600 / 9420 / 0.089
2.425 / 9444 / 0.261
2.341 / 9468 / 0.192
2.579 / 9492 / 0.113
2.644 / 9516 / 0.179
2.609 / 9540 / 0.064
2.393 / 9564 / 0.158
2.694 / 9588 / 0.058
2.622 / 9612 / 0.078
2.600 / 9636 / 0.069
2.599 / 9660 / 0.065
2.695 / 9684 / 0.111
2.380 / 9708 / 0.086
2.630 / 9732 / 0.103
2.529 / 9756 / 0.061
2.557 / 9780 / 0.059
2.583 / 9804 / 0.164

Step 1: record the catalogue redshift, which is 0.427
